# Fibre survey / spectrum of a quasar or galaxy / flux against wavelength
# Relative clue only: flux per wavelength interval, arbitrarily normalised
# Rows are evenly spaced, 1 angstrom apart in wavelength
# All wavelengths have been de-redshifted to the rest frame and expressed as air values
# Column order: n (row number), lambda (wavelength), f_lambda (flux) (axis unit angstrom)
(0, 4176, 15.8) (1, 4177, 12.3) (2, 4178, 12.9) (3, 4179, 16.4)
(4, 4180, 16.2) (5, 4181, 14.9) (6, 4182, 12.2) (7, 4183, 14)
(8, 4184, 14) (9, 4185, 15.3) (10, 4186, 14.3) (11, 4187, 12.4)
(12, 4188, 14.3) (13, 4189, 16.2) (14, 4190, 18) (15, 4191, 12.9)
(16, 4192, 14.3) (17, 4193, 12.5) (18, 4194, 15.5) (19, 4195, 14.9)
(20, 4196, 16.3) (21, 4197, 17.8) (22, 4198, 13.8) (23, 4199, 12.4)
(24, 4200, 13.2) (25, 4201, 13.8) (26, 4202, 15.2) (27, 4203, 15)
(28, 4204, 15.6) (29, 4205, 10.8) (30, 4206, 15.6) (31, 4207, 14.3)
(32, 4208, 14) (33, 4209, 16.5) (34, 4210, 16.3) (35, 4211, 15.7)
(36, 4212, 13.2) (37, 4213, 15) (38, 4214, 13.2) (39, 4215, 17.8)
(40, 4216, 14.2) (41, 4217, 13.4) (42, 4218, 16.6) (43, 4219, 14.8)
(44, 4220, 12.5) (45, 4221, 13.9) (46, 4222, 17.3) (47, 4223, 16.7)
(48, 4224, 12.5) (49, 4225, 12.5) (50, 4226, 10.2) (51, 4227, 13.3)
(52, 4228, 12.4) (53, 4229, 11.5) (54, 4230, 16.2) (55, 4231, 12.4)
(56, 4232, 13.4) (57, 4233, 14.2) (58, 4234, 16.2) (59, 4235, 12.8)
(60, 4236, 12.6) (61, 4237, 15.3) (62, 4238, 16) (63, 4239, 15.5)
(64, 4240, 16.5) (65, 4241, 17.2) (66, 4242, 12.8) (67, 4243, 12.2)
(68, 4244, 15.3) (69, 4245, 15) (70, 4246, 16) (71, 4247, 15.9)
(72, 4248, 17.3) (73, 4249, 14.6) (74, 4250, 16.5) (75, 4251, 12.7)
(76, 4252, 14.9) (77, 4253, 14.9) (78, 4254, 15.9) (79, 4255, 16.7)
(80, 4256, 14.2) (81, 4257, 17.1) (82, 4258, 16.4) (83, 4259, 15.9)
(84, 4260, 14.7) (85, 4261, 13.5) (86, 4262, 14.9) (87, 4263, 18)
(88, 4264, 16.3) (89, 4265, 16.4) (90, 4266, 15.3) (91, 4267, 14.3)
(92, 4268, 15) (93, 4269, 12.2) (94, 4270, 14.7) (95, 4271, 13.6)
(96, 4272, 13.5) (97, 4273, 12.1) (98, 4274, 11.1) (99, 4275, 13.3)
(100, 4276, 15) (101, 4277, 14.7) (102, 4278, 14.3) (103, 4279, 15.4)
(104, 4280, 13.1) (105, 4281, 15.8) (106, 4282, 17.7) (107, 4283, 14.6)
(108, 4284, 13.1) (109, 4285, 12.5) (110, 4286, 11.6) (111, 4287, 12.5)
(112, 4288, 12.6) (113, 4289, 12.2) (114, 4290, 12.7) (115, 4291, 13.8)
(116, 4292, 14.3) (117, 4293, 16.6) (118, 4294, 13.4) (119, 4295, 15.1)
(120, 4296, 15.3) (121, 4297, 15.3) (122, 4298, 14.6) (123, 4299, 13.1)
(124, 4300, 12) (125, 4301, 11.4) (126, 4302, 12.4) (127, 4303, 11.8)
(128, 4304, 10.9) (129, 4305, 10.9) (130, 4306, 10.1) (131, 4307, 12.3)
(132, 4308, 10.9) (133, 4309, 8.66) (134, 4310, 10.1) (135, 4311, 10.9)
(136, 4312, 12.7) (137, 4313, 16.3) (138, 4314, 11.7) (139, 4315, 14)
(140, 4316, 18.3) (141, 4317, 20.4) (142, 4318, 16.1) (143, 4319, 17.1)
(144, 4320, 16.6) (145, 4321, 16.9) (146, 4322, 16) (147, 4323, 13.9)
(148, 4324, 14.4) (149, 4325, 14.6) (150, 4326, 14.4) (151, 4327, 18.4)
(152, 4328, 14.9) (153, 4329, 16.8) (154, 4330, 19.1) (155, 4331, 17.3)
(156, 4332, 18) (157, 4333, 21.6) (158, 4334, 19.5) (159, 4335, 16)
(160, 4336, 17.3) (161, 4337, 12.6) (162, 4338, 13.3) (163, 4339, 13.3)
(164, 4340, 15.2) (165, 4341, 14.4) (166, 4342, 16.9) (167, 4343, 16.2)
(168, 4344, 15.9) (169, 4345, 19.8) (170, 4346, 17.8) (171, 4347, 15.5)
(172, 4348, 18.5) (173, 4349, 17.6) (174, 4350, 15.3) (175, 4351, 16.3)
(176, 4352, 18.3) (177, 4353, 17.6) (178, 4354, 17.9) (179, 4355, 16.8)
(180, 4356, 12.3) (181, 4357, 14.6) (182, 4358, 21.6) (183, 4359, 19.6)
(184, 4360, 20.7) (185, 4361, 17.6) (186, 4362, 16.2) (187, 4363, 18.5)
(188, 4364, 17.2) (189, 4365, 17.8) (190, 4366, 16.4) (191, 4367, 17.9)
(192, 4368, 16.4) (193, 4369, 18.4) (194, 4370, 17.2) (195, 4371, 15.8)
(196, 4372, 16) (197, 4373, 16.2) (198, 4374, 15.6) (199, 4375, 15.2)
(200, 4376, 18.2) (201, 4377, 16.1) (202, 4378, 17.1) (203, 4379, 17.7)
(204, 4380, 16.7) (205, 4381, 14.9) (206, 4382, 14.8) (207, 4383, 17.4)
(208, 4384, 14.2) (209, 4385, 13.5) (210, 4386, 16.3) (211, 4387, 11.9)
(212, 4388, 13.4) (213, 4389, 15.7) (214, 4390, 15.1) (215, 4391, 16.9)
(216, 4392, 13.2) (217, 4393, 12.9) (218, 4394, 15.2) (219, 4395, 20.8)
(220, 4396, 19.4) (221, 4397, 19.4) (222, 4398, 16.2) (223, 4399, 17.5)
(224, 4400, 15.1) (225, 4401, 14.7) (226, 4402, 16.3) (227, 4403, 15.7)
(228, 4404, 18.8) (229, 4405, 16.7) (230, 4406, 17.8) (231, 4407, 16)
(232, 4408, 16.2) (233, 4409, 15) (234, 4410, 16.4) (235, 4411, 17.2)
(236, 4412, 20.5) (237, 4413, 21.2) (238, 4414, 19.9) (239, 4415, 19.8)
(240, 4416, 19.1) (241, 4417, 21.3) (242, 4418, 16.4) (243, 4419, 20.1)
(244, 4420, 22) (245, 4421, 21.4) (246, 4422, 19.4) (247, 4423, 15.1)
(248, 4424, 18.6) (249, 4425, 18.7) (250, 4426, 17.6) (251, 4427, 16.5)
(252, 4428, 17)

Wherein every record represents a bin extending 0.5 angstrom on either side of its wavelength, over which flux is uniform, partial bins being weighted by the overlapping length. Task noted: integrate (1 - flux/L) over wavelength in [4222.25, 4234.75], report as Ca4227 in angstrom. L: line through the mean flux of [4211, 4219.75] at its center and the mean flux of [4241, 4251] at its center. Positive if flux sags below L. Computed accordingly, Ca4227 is 1.15 angstrom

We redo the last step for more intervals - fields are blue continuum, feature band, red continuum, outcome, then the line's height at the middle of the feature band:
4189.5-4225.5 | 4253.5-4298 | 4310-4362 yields 3.14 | 15.6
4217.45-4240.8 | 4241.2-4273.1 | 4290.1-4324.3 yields -2.25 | 14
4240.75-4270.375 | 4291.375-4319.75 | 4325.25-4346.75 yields 4.55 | 16.1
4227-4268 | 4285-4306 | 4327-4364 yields 3.84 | 16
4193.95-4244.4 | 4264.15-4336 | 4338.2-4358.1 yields 6.09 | 15.7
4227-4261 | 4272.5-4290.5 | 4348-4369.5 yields 2.42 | 15.7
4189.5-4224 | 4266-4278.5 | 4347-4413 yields 1.42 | 15.5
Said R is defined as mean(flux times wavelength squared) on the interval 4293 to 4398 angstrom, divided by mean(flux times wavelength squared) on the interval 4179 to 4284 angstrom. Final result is 1.13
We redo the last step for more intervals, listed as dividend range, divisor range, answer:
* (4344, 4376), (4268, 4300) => 1.28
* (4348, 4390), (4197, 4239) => 1.25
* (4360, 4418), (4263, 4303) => 1.26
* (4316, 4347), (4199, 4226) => 1.21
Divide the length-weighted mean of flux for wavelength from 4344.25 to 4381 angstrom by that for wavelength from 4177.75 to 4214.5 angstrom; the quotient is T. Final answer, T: 1.18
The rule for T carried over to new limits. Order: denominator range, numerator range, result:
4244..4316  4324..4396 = 1.18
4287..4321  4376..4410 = 1.19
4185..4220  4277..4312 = 0.89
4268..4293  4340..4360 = 1.25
